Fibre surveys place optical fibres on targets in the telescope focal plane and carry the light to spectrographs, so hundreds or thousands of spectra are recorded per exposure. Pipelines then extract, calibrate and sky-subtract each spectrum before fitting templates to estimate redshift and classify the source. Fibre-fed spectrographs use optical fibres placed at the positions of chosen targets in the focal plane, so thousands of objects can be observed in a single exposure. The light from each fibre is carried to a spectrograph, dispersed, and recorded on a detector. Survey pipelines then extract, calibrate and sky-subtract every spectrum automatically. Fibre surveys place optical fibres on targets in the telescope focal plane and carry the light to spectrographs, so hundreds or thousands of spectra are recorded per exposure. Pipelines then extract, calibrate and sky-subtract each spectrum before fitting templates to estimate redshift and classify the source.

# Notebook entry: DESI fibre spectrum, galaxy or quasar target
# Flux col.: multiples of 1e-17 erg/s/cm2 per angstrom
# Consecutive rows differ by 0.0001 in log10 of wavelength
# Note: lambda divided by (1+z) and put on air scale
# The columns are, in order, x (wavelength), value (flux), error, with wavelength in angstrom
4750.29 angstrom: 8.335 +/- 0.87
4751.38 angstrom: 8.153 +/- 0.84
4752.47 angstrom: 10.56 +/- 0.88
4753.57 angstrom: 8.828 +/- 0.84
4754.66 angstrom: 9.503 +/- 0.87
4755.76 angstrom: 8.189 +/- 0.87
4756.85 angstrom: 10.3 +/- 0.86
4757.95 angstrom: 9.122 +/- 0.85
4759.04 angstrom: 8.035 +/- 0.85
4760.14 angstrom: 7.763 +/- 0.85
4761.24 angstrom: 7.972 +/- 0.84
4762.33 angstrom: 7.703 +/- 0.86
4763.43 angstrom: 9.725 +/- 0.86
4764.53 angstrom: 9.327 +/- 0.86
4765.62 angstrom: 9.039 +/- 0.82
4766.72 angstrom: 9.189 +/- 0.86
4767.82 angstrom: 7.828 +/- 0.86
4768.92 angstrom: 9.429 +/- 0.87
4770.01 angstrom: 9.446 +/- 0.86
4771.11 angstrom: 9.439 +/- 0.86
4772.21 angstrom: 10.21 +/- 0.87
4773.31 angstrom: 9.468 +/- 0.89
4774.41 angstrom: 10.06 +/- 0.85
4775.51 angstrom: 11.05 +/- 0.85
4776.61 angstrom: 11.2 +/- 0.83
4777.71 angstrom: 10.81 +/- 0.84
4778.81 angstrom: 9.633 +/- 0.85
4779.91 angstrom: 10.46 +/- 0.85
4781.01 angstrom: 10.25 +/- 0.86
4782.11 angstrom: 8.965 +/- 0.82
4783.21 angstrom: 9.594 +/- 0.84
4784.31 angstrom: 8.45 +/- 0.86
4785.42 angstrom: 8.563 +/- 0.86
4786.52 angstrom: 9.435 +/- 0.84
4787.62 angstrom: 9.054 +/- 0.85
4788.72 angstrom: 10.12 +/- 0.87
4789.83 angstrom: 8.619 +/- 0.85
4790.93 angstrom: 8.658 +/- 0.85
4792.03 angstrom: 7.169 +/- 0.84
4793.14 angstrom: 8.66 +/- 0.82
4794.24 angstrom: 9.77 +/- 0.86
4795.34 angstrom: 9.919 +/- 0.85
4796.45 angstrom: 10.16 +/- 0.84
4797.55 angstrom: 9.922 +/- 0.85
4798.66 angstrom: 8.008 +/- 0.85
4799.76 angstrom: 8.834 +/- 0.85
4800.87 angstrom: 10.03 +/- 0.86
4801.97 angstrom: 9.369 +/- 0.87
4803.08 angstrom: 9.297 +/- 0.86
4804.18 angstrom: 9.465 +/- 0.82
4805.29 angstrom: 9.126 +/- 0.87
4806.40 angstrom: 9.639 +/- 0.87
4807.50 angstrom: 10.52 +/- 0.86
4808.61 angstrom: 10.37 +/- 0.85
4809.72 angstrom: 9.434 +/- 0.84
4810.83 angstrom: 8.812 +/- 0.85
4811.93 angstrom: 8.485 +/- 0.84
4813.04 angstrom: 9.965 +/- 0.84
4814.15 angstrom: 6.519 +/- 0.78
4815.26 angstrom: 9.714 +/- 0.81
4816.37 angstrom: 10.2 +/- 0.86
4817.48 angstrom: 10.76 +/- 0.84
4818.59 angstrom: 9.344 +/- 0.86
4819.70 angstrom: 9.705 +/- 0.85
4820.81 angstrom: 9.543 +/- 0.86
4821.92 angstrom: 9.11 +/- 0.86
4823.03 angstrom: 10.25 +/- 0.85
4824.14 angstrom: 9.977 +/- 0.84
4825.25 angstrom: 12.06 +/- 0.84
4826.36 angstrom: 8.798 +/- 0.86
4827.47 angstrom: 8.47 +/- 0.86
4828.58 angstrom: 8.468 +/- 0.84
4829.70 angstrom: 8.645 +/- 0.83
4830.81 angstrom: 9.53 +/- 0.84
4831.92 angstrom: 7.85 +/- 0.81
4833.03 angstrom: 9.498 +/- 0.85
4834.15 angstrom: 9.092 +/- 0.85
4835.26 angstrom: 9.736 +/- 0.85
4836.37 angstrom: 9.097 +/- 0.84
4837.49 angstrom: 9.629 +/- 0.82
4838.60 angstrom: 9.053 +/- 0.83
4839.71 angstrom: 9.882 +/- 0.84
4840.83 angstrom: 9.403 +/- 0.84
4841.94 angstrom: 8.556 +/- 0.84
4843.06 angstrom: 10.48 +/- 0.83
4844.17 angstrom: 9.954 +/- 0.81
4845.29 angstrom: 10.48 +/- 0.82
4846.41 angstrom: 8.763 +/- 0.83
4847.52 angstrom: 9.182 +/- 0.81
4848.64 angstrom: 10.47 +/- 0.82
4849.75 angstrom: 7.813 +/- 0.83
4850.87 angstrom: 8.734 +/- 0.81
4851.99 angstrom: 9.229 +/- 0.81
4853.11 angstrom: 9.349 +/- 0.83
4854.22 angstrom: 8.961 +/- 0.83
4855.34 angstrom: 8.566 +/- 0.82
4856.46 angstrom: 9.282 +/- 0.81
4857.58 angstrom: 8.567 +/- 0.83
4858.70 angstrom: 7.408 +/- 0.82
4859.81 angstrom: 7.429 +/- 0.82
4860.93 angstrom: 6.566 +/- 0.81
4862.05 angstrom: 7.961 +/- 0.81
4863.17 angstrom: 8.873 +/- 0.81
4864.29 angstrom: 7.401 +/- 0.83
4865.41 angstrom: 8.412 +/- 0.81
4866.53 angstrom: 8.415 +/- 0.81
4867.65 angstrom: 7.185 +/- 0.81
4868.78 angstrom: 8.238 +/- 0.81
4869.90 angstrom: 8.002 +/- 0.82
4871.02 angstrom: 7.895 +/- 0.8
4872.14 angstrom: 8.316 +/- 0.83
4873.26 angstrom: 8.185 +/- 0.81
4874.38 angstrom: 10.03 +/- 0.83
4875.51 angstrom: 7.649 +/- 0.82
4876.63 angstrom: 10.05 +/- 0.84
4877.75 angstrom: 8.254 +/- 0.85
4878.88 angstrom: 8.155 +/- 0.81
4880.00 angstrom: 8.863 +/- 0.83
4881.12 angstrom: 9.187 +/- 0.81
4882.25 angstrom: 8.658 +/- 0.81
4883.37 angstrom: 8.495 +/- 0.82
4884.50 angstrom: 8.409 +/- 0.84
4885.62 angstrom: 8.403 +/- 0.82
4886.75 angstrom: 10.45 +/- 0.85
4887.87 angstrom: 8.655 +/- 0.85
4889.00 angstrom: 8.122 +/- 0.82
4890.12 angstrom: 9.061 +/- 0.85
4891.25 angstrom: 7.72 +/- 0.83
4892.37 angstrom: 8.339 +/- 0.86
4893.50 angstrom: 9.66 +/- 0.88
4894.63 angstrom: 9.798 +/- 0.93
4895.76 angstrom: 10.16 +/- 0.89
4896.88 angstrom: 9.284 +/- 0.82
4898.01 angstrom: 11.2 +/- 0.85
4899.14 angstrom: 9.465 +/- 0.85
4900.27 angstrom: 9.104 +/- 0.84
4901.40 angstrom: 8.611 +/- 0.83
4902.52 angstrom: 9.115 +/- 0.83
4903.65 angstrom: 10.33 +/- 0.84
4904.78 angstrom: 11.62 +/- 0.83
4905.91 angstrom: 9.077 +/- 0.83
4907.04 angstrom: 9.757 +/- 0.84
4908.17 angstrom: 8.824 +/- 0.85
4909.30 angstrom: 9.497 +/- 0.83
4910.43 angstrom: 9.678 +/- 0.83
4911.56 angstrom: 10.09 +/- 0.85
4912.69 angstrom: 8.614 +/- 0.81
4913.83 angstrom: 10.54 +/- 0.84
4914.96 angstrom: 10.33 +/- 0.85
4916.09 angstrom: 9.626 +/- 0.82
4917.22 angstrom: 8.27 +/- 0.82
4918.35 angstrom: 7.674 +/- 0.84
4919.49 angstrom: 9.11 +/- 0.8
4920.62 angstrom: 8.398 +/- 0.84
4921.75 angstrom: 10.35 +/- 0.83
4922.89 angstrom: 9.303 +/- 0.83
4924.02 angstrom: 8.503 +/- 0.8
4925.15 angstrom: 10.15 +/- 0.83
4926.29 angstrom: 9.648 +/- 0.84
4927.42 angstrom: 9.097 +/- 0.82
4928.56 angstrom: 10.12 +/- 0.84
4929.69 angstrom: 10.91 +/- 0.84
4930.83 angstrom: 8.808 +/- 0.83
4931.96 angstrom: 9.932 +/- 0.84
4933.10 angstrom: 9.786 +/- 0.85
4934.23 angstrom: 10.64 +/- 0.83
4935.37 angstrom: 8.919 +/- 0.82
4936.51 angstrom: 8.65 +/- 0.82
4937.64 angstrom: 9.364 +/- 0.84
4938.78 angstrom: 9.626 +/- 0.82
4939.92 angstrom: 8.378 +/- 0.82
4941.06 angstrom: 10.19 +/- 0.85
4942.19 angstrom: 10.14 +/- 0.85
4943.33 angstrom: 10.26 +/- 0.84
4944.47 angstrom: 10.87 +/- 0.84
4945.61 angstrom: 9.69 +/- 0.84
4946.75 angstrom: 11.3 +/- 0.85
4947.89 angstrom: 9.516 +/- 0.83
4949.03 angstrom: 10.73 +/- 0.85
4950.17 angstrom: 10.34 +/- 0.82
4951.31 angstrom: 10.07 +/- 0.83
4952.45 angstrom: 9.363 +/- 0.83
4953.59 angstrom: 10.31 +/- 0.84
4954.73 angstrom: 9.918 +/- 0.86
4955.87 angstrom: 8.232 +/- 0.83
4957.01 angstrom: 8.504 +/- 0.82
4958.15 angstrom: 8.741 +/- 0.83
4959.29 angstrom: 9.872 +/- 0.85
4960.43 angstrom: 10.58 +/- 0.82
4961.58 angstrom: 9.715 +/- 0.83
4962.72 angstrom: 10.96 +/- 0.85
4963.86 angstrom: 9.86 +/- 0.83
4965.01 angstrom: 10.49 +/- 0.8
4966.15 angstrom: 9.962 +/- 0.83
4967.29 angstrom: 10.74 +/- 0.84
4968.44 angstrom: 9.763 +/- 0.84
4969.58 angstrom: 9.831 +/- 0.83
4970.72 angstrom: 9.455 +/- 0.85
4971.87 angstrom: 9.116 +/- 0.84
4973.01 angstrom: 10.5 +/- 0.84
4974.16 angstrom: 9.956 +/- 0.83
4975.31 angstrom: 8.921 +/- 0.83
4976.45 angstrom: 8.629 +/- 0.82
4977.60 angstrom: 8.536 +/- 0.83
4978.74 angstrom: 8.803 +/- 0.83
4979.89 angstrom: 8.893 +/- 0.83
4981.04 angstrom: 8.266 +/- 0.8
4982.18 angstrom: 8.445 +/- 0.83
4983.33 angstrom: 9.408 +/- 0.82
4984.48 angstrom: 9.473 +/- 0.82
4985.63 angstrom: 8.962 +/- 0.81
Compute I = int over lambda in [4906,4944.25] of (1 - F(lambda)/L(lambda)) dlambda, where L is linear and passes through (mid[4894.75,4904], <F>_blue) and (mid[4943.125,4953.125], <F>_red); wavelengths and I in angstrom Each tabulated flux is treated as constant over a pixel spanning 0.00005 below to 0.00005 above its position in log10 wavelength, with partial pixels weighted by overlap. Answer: 1.8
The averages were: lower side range 9.65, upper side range 10.2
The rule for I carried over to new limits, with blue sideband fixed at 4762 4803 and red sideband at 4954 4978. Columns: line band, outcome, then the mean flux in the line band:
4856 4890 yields 4.04 angstrom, 8.39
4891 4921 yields 0.43 angstrom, 9.43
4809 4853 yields 0.51 angstrom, 9.35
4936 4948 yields -0.28 angstrom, 9.83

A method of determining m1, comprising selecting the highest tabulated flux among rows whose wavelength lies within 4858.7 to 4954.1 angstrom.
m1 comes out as 11.62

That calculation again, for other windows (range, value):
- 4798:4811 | 10.52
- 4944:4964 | 11.3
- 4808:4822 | 10.76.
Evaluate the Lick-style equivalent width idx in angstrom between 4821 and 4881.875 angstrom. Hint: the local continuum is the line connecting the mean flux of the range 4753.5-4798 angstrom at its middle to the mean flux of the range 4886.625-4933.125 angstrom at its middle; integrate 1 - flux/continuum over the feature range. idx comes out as 3.2 angstrom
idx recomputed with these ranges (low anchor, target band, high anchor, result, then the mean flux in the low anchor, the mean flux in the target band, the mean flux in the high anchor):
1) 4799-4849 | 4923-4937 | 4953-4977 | 0.09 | 9.45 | 9.59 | 9.72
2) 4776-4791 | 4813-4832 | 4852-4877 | -0.91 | 9.59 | 9.4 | 8.31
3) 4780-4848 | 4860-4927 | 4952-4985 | 3.24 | 9.36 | 8.97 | 9.49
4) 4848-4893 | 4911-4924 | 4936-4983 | -0.23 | 8.5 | 9.26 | 9.65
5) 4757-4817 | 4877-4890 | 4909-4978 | 1.09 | 9.3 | 8.73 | 9.66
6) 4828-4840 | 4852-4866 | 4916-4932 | 1.37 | 9.12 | 8.27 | 9.3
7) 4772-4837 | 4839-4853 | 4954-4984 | 0.07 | 9.45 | 9.4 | 9.47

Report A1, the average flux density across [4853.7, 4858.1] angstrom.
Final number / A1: 8.83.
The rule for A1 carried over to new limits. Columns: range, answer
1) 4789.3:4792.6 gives 8.15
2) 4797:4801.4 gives 9.19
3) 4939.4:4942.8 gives 9.6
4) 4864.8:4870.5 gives 8.04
